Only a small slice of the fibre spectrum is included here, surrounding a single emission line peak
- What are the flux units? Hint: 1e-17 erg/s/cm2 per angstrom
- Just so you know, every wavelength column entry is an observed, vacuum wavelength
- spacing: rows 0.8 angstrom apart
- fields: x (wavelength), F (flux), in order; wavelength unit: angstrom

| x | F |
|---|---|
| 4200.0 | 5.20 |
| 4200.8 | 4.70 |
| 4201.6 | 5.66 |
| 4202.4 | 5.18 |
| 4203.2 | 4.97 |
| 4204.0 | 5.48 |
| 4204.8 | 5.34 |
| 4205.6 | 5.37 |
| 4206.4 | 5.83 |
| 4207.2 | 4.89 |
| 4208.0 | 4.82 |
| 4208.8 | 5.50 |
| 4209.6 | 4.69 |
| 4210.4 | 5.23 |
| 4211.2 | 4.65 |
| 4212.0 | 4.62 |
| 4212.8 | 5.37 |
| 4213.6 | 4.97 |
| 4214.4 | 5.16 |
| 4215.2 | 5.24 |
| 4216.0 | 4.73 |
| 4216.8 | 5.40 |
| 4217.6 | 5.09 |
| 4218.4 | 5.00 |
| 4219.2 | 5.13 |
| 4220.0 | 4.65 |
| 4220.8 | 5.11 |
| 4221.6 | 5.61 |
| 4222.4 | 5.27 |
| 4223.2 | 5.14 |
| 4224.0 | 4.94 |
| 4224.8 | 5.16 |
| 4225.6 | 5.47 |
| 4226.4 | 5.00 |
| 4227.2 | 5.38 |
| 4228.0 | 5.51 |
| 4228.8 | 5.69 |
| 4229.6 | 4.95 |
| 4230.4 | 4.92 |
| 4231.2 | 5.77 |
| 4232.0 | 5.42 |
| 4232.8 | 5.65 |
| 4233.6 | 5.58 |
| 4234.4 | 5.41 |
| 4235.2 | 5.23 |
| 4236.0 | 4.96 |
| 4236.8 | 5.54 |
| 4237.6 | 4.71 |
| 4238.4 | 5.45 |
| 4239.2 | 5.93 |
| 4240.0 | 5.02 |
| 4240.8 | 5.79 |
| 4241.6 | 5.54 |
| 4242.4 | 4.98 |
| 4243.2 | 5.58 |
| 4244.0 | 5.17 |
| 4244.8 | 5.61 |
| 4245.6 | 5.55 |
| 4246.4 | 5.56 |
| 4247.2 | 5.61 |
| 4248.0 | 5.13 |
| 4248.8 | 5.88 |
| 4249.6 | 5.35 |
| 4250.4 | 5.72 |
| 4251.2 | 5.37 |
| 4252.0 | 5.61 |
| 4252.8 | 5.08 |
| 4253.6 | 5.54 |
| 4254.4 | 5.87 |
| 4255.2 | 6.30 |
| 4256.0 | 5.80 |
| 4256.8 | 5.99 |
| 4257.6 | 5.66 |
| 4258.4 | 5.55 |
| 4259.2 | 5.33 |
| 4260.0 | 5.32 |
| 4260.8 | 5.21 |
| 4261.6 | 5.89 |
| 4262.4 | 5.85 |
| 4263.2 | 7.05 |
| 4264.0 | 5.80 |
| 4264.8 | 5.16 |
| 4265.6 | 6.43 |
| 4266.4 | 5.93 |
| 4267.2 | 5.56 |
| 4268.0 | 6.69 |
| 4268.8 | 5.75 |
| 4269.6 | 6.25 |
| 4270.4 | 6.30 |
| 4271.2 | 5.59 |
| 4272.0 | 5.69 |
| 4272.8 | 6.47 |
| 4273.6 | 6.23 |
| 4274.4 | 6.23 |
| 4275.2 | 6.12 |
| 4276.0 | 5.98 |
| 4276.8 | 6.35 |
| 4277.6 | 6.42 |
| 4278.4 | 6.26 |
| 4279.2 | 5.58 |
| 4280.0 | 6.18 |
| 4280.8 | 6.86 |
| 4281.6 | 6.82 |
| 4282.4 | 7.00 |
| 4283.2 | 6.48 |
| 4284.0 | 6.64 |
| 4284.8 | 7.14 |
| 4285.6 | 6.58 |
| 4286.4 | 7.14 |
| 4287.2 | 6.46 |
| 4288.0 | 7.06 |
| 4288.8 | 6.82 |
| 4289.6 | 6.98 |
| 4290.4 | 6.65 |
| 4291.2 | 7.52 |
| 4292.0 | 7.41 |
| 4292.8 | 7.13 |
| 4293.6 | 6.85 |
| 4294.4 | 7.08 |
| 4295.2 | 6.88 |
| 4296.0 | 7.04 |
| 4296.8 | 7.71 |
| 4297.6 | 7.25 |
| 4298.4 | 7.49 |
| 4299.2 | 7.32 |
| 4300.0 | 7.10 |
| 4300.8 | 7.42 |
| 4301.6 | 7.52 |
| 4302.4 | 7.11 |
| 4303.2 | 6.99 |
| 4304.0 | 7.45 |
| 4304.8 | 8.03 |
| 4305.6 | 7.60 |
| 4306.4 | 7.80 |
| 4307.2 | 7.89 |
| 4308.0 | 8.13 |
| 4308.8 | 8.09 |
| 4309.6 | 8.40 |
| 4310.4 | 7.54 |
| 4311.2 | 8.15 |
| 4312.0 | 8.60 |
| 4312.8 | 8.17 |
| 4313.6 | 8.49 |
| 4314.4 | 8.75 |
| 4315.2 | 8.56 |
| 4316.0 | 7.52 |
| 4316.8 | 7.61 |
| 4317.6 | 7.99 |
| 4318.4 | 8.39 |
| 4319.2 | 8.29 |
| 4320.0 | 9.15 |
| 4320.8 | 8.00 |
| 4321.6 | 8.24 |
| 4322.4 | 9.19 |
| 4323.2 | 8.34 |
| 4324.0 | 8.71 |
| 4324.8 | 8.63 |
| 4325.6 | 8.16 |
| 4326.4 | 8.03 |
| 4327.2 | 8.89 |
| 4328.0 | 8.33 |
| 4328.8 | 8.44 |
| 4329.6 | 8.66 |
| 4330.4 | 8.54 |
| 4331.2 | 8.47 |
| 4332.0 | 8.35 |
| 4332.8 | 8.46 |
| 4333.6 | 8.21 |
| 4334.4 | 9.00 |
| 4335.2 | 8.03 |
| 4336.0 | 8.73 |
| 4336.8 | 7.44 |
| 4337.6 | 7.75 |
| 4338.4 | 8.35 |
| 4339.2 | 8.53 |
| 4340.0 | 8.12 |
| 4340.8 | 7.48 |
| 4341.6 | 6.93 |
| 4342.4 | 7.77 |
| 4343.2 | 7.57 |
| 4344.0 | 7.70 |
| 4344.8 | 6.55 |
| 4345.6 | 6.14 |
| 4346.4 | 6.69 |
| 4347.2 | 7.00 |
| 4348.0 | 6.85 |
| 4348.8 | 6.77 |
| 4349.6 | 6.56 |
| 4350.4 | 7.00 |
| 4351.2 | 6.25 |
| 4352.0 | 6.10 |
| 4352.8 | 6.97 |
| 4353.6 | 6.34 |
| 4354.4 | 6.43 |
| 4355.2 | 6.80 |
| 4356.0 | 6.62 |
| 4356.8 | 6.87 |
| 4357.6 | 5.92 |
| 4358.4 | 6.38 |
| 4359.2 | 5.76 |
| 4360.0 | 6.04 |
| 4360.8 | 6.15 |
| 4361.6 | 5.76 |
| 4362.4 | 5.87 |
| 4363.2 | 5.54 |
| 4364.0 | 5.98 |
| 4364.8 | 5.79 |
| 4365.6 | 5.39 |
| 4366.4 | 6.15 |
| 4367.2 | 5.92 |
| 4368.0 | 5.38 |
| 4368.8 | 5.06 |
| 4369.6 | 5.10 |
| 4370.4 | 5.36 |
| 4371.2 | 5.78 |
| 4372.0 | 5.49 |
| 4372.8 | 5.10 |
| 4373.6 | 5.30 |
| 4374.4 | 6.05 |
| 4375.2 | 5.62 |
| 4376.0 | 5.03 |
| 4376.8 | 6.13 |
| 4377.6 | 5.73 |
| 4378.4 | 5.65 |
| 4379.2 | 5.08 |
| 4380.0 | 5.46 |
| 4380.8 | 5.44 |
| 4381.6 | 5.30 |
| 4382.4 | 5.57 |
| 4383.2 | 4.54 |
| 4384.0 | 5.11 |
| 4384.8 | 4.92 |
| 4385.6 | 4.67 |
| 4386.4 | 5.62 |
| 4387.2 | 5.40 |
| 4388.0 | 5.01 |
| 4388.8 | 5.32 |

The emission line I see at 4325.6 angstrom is C IV 1549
